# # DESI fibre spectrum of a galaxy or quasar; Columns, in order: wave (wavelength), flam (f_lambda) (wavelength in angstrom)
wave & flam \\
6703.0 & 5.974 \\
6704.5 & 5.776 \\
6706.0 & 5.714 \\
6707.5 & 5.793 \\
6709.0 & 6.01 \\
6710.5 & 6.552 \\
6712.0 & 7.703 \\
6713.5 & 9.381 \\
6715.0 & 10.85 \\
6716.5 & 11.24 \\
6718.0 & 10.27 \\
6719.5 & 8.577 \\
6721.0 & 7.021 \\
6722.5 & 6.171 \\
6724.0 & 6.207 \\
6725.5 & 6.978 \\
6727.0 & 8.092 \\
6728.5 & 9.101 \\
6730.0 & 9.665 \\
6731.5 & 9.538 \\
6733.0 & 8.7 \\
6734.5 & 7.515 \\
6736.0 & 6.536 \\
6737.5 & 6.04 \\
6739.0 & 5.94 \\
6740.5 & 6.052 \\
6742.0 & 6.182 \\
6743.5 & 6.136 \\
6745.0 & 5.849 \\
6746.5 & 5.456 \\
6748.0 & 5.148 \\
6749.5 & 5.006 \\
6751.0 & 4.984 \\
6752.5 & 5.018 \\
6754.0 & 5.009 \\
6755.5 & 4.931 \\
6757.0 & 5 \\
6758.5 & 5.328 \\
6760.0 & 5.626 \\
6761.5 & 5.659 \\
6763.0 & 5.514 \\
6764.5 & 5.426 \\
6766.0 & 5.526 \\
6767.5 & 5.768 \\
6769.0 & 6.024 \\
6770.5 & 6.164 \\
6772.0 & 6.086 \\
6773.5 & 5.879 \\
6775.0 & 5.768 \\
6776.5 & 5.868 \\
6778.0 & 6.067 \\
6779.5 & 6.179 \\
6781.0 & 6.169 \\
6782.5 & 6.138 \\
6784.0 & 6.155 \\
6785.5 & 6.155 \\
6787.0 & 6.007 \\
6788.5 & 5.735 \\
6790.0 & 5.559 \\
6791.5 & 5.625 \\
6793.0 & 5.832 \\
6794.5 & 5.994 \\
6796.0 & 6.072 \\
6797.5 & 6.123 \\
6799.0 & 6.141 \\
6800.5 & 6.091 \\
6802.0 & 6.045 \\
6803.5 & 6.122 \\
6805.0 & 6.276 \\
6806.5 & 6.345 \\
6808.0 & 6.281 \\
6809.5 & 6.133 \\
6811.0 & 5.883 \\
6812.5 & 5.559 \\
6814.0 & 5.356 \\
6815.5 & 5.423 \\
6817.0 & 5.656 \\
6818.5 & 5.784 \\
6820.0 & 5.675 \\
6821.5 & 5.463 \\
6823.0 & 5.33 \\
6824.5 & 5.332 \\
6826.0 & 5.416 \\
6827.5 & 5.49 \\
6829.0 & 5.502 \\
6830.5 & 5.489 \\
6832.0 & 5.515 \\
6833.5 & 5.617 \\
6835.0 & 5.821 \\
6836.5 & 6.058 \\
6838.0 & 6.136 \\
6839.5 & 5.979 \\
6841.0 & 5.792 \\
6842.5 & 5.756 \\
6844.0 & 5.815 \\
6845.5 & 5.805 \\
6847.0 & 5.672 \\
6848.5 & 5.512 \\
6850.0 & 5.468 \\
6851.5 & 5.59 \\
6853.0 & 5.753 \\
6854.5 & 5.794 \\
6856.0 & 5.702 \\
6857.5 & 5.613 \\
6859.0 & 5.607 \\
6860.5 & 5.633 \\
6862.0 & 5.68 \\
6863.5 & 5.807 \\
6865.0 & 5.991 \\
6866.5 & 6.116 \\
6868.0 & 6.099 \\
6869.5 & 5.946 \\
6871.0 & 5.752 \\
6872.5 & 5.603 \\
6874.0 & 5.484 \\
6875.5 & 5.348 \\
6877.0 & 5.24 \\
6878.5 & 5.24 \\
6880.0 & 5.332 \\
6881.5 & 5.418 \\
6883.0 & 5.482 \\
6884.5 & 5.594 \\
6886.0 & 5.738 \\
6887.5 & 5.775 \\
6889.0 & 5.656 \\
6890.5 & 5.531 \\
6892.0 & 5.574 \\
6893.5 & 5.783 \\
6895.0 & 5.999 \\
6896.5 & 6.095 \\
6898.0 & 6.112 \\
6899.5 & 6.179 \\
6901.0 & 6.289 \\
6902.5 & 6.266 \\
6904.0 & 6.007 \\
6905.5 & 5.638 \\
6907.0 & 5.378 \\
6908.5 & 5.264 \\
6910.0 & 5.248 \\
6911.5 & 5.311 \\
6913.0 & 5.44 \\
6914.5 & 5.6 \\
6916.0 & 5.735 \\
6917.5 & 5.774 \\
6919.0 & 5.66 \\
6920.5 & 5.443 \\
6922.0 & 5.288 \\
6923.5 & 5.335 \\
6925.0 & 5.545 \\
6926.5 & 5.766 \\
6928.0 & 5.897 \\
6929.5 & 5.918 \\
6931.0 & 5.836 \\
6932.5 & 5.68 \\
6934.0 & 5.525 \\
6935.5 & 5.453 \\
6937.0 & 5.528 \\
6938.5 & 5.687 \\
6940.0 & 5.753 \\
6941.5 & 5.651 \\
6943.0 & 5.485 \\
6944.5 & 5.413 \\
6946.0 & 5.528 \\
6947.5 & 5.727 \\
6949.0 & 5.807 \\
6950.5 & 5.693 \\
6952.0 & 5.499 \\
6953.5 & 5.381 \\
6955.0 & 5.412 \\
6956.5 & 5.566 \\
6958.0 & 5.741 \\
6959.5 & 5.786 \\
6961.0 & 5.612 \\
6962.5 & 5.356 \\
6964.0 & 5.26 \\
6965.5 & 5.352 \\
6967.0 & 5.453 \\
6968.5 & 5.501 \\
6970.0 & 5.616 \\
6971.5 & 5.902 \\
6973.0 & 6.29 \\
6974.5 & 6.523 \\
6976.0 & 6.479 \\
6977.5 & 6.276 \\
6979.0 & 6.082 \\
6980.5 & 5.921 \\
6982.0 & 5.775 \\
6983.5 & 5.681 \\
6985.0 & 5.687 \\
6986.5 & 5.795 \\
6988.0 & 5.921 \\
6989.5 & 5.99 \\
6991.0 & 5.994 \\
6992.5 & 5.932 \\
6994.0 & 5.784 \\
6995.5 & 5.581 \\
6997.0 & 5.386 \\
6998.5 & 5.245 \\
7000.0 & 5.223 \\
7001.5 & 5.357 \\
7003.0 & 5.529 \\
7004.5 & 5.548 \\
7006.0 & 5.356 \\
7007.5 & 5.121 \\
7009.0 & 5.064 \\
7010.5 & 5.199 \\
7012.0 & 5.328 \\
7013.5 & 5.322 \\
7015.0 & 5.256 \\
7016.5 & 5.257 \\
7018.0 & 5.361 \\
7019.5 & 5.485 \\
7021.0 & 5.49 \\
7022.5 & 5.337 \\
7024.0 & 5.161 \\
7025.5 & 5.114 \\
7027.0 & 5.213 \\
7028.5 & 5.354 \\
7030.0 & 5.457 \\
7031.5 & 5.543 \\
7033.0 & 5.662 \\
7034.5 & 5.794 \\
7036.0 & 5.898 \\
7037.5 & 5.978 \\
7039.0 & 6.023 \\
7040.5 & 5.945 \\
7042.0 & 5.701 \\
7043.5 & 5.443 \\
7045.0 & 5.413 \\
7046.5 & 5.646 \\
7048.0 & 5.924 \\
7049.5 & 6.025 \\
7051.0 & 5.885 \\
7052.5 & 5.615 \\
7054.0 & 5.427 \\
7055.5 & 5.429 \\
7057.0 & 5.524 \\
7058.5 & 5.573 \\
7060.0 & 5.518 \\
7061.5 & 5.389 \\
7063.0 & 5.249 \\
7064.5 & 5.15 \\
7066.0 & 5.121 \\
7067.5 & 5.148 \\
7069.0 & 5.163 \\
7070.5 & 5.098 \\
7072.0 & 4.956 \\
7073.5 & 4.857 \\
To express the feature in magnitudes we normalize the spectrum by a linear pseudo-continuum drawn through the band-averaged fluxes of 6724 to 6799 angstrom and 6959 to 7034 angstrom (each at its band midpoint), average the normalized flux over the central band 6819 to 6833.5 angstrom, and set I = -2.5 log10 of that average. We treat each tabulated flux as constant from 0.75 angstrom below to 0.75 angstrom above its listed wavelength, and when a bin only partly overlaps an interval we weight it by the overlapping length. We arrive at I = 0.097 mag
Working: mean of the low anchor 6.15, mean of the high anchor 5.58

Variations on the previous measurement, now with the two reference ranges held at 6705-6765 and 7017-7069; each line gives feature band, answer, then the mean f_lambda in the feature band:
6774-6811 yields 0.09 mag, 6.03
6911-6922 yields 0.09 mag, 5.55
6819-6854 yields 0.13 mag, 5.65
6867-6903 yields 0.08 mag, 5.73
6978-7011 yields 0.02 mag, 5.61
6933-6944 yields 0.07 mag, 5.58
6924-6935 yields 0.05 mag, 5.72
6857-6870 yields 0.08 mag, 5.83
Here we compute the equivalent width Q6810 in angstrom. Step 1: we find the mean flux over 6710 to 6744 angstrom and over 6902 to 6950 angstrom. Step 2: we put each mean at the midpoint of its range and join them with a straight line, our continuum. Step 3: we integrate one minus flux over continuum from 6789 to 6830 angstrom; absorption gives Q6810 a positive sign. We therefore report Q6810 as 6.73 angstrom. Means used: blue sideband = 7.87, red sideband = 5.61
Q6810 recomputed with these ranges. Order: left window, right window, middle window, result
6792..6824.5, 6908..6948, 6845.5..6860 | 0.29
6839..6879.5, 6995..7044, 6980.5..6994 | -0.87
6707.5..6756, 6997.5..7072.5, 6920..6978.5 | 2.40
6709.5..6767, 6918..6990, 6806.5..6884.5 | 7.40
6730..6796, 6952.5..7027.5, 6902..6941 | 0.62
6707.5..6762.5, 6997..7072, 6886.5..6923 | 2.23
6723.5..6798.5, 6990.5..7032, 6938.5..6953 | -0.08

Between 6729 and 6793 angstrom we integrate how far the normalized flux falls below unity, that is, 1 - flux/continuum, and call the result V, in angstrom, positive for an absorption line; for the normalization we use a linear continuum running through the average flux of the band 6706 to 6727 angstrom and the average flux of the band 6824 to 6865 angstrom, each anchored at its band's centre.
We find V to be 9.5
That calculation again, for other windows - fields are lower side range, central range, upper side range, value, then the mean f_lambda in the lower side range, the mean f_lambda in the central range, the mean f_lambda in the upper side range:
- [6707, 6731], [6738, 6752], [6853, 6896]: 3.79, 8.14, 5.64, 5.67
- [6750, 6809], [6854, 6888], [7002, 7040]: 0.11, 5.81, 5.65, 5.44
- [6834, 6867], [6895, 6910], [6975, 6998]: -0.18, 5.77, 5.89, 5.89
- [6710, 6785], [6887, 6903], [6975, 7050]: 0.35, 6.64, 5.93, 5.6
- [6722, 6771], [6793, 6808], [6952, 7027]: -0.06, 6.25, 6.13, 5.58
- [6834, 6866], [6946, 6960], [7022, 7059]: 0.15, 5.76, 5.62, 5.61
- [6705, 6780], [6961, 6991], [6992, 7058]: -0.71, 6.62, 5.83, 5.51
